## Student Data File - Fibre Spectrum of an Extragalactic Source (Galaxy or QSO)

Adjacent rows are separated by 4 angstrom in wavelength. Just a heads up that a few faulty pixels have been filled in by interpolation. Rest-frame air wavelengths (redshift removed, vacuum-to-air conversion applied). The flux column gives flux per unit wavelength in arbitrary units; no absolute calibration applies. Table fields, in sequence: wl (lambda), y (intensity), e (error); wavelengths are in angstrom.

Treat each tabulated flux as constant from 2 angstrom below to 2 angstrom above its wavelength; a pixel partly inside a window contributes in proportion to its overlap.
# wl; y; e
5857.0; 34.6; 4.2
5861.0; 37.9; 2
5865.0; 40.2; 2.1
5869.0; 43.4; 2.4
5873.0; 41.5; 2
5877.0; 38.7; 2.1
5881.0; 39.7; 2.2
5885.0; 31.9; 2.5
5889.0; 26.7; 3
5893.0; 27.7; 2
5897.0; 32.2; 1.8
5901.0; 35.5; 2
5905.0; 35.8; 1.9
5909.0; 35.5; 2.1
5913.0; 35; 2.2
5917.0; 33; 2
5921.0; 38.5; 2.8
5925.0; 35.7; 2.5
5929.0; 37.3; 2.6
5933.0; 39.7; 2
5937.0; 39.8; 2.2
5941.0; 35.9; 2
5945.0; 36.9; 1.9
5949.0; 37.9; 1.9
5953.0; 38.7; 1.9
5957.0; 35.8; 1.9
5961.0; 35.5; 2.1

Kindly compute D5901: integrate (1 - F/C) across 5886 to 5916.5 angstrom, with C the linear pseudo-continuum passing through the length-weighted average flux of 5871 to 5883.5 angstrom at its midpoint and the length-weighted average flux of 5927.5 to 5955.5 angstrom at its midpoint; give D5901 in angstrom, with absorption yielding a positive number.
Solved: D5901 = 5.0 angstrom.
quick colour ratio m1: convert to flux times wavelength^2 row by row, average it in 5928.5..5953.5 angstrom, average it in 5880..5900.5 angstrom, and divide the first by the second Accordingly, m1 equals 1.2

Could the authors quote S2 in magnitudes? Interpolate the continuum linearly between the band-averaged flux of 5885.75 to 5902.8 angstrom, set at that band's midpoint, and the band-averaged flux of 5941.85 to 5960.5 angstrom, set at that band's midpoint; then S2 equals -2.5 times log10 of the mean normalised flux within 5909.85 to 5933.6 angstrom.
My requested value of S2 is -0.08 mag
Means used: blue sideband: 30.6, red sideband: 37.1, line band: 36.3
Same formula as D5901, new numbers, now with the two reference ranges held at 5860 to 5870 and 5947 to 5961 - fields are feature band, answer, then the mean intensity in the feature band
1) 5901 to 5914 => 1.1 angstrom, 35.5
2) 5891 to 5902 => 2.2 angstrom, 31.5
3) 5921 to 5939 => 0.0 angstrom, 38.2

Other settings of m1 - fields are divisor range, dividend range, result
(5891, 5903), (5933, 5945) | 1.21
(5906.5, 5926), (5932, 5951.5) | 1.08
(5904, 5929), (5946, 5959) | 1.06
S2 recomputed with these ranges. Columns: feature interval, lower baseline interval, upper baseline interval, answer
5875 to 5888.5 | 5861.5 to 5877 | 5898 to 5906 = 0.09 mag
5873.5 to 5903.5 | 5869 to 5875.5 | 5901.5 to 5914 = 0.16 mag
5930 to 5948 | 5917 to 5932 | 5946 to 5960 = -0.03 mag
